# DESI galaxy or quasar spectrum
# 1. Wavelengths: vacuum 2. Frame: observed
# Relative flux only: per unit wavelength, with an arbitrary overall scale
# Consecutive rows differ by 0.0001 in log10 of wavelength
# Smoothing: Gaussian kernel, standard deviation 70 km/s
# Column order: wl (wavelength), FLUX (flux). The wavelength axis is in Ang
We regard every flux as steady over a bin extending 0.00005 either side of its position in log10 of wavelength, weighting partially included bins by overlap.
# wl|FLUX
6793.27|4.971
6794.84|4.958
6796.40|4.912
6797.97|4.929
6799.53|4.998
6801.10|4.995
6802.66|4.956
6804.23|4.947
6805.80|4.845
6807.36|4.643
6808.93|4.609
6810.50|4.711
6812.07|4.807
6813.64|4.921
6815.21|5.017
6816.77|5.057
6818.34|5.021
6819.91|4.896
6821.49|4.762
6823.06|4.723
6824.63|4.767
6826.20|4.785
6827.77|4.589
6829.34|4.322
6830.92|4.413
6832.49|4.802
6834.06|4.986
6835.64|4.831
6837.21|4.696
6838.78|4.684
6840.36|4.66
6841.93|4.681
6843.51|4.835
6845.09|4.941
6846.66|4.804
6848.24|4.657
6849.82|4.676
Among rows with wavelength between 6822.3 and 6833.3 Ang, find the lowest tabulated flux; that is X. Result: 4.322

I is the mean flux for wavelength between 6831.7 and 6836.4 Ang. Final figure 4.87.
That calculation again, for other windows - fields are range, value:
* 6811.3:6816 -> 4.92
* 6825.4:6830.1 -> 4.57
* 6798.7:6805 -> 4.98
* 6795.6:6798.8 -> 4.93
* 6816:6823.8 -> 4.89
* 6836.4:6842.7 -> 4.69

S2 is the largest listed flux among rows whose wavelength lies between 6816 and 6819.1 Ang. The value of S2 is 5.057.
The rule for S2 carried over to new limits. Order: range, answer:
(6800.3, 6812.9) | 4.995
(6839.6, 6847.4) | 4.941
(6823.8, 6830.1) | 4.785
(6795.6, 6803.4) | 4.998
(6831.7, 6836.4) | 4.986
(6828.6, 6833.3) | 4.802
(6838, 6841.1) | 4.684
